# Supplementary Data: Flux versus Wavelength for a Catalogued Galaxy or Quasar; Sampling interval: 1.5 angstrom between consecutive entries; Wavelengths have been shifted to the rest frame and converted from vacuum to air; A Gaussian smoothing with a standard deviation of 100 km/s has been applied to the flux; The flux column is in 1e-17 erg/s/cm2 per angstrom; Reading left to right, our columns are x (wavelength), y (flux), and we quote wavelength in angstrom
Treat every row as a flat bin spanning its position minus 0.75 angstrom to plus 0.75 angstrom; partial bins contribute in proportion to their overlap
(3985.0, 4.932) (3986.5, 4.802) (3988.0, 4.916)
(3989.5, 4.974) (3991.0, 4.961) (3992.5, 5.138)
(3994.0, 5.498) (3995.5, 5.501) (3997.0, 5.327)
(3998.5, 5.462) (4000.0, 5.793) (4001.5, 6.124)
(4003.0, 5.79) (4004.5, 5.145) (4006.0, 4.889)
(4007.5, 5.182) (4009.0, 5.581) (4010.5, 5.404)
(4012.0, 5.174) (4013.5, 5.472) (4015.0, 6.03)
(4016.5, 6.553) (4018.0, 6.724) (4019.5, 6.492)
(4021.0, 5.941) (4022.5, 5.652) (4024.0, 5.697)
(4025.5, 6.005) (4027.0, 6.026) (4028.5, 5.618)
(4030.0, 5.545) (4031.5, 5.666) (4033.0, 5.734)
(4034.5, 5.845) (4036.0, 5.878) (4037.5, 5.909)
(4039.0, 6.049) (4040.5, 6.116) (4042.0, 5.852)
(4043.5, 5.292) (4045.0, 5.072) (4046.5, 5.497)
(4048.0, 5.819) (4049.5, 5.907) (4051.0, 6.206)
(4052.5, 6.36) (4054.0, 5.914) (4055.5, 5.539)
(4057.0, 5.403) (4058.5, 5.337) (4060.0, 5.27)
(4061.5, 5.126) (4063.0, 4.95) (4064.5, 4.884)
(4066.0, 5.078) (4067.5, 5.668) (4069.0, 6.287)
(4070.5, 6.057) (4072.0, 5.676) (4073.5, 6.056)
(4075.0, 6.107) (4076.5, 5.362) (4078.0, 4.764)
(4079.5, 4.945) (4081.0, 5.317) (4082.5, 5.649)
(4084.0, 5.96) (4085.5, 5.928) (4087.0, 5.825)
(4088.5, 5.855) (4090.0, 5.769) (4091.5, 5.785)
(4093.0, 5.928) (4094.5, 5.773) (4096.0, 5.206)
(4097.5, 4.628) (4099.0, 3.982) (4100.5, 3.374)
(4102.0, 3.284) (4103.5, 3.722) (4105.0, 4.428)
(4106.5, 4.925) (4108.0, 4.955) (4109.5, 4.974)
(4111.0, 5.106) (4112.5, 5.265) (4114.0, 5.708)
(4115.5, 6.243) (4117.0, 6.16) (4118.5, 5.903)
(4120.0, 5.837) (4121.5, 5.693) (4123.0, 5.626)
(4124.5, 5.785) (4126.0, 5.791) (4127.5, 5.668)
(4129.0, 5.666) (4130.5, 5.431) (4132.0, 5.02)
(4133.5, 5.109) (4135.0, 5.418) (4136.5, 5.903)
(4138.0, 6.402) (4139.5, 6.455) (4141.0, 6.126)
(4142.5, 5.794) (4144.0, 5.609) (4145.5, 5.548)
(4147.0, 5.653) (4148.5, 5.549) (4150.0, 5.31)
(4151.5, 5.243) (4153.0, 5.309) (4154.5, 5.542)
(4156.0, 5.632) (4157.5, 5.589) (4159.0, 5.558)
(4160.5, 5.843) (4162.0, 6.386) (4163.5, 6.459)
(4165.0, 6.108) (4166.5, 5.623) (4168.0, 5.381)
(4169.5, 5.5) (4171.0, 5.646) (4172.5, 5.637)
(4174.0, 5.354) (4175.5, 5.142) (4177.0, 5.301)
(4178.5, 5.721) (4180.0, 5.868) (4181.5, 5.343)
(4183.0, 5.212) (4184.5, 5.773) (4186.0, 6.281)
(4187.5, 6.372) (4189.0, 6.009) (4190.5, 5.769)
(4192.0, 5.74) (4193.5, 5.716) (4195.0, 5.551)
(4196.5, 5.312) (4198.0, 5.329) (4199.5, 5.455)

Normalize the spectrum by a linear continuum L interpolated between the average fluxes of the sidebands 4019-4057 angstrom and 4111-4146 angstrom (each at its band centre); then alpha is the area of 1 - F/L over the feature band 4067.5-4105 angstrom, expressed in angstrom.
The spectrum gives 3.1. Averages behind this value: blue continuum 5.81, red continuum 5.73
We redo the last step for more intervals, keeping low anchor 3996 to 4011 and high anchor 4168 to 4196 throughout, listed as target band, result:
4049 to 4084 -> -0.19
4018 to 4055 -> -2.34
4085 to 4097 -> -0.37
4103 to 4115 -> 1.38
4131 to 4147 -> -0.34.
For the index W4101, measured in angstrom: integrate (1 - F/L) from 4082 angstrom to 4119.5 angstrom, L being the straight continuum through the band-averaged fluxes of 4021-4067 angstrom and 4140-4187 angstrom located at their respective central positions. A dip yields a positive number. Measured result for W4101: 2.9 angstrom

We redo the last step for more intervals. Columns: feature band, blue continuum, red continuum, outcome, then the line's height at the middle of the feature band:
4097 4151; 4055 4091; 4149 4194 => 2.63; 5.61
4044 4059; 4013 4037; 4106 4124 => 0.30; 5.82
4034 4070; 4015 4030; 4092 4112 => -0.68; 5.53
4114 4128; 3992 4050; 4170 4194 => -0.40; 5.69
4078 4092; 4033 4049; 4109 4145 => 0.24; 5.72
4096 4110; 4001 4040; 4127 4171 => 3.49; 5.72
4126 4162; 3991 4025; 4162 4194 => 0.43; 5.71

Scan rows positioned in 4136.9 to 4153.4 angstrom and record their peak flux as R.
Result 6.455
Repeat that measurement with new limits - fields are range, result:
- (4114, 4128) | 6.243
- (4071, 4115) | 6.107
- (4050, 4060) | 6.36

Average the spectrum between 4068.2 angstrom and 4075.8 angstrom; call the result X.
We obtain 6.03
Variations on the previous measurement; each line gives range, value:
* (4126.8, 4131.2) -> 5.59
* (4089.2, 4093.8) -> 5.83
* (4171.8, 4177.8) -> 5.36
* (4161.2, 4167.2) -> 6.15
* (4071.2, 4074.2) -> 5.87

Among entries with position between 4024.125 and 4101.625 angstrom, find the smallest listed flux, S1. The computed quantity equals 3.374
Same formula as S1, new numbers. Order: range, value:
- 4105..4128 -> 4.428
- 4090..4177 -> 3.284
